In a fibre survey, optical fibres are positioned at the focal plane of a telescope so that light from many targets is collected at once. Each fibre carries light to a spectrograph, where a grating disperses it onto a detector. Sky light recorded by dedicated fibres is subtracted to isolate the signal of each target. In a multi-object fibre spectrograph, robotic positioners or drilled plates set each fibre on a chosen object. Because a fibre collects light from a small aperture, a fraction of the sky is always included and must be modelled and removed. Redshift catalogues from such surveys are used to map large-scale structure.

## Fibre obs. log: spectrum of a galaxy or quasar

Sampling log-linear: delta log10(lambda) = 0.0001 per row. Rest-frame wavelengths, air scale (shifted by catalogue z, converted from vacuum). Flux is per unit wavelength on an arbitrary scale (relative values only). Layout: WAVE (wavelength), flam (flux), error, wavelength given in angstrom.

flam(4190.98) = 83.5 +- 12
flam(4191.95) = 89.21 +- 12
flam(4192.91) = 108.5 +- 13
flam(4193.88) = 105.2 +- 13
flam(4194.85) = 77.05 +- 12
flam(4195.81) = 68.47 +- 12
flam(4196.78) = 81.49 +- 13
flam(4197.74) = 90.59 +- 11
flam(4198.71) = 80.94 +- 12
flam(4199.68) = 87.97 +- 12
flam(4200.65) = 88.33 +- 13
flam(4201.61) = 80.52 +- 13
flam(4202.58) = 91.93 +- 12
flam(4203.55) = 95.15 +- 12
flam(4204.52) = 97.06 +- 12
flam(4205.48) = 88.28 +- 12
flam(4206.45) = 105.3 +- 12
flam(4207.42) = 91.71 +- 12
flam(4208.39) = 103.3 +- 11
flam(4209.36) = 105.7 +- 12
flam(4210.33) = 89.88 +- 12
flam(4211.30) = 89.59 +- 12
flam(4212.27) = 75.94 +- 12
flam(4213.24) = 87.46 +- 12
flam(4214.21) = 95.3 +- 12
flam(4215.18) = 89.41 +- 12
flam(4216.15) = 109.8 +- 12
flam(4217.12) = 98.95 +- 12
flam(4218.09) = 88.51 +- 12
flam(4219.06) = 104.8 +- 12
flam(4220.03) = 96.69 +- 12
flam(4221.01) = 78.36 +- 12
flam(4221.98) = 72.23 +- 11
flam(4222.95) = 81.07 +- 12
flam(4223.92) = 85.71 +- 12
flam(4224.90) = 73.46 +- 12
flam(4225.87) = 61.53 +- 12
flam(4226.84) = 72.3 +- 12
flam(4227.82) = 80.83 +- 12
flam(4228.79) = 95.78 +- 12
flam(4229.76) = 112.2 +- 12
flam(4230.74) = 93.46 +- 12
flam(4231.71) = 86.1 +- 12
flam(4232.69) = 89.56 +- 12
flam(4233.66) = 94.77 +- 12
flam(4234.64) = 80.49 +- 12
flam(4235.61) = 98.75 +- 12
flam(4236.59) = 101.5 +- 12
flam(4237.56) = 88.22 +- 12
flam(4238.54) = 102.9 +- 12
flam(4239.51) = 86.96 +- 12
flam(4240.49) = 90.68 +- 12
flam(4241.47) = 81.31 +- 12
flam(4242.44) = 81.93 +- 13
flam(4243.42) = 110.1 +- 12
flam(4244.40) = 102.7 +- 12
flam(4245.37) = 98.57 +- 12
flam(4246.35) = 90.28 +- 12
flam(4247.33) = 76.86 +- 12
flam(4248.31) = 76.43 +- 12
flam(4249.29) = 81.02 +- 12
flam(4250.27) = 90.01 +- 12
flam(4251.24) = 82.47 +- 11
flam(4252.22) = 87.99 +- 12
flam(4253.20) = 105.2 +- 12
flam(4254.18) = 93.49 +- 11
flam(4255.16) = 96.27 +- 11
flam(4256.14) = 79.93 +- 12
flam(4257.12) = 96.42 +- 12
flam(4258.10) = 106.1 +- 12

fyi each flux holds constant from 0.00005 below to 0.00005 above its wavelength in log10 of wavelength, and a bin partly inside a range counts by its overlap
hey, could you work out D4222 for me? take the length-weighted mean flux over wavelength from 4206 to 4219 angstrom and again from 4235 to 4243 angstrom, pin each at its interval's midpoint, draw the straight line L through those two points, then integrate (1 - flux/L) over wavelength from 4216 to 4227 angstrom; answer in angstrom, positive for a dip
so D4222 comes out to 1.1 angstrom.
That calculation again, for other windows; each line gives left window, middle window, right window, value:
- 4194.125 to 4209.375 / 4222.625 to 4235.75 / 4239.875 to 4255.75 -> 0.6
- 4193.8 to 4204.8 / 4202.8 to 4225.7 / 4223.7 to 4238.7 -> -1.0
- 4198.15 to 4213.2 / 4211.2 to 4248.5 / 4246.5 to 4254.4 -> -0.3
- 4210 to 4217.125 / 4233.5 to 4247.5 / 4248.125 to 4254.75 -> -0.5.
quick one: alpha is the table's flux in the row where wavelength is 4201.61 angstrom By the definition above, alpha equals 80.52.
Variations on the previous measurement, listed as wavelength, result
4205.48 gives 88.28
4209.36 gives 105.7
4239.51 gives 86.96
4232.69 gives 89.56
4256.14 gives 79.93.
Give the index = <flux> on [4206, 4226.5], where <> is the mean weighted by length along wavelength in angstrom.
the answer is 89.6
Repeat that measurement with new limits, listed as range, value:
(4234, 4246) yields 93.7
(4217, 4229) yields 83.1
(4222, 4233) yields 84.1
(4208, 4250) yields 89.8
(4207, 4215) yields 92.2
